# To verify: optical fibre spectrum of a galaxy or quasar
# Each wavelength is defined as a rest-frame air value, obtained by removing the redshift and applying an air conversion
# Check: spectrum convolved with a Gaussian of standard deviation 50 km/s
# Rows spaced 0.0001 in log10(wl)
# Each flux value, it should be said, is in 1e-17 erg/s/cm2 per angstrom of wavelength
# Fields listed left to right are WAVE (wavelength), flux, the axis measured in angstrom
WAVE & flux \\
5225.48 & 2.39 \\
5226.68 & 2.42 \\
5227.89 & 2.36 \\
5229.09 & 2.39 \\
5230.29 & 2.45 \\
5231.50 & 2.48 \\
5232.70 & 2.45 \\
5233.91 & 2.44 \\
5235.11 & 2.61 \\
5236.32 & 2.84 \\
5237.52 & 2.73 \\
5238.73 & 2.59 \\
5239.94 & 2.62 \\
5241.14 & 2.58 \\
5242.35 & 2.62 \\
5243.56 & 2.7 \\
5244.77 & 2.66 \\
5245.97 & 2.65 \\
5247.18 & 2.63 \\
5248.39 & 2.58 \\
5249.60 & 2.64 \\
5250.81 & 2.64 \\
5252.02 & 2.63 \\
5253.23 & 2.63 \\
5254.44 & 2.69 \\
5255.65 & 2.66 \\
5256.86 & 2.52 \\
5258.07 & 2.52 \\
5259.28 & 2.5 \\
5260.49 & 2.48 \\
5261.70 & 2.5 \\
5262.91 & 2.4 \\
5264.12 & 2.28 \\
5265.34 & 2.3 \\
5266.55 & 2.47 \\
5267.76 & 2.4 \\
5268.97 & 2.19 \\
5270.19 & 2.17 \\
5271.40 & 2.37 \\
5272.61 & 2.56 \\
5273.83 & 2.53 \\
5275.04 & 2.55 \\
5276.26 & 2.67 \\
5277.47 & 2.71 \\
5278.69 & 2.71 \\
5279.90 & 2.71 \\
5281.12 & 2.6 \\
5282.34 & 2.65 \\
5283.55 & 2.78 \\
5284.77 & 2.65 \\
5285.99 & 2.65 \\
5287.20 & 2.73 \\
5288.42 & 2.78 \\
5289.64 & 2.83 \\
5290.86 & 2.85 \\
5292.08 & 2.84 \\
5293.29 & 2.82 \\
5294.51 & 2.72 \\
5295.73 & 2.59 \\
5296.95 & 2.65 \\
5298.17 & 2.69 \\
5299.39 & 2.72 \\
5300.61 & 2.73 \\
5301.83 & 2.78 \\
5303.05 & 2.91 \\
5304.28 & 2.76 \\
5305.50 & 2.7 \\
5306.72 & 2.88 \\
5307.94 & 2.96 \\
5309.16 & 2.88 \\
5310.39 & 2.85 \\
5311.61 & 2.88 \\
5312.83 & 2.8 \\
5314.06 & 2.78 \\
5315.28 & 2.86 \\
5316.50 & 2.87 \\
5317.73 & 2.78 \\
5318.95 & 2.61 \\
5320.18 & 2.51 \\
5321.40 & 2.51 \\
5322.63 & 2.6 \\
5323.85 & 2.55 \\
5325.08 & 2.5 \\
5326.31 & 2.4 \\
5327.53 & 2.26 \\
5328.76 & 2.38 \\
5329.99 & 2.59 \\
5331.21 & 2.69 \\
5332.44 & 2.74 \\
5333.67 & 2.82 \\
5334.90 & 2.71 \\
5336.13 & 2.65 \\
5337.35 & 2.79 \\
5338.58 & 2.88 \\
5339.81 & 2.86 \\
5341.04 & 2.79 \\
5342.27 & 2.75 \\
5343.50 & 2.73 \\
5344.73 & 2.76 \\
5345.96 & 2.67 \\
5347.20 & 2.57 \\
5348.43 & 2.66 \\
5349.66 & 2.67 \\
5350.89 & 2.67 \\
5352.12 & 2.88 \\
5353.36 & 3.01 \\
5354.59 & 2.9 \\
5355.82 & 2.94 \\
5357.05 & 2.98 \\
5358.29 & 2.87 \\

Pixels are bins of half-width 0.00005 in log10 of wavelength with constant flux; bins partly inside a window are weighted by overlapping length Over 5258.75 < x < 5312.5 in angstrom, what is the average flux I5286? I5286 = 2.65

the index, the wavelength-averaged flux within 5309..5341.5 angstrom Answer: 2.68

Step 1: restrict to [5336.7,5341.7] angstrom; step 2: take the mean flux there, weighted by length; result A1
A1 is 2.83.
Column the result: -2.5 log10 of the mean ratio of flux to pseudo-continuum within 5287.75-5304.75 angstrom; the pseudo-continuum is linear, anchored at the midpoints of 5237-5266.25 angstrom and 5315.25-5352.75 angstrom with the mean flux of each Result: -0.06 mag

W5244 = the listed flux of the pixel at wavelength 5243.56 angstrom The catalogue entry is 2.7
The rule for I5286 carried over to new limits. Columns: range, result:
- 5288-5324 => 2.76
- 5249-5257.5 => 2.63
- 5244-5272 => 2.5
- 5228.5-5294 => 2.59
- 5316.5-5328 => 2.55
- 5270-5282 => 2.57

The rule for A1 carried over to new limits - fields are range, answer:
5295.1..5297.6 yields 2.62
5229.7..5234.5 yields 2.45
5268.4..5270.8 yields 2.18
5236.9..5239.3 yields 2.66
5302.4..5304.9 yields 2.83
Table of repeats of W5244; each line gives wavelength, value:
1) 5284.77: 2.65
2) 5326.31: 2.4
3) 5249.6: 2.64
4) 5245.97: 2.65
